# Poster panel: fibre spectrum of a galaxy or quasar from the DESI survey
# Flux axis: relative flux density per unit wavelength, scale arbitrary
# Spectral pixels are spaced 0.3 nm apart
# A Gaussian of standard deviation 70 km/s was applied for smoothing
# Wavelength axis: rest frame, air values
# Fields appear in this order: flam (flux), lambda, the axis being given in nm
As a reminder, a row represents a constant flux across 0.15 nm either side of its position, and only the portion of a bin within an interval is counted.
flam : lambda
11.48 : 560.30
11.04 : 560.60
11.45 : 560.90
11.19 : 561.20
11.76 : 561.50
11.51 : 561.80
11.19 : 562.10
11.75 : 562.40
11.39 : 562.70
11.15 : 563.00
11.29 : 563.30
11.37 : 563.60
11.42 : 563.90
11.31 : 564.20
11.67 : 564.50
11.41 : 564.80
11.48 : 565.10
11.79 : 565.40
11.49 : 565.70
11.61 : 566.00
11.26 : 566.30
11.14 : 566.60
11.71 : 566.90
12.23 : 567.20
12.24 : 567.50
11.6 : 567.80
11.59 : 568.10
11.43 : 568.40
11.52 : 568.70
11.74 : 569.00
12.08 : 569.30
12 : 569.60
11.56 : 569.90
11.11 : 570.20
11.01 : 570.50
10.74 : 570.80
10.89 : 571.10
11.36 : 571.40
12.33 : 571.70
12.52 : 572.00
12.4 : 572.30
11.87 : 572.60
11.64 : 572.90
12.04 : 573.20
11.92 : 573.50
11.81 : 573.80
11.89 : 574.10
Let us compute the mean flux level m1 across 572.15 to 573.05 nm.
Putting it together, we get 12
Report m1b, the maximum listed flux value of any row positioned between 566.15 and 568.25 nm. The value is 12.24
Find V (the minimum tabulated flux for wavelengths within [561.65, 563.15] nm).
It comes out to 11.15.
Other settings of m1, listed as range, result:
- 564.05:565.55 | 11.5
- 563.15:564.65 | 11.4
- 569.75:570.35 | 11.3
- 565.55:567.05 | 11.4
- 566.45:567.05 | 11.4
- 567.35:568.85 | 11.7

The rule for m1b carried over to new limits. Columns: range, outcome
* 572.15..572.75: 12.4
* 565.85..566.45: 11.61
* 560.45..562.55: 11.76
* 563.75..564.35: 11.42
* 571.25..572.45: 12.52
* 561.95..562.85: 11.75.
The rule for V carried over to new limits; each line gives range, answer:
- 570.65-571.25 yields 10.74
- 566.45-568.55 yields 11.14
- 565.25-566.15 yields 11.49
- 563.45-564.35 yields 11.31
